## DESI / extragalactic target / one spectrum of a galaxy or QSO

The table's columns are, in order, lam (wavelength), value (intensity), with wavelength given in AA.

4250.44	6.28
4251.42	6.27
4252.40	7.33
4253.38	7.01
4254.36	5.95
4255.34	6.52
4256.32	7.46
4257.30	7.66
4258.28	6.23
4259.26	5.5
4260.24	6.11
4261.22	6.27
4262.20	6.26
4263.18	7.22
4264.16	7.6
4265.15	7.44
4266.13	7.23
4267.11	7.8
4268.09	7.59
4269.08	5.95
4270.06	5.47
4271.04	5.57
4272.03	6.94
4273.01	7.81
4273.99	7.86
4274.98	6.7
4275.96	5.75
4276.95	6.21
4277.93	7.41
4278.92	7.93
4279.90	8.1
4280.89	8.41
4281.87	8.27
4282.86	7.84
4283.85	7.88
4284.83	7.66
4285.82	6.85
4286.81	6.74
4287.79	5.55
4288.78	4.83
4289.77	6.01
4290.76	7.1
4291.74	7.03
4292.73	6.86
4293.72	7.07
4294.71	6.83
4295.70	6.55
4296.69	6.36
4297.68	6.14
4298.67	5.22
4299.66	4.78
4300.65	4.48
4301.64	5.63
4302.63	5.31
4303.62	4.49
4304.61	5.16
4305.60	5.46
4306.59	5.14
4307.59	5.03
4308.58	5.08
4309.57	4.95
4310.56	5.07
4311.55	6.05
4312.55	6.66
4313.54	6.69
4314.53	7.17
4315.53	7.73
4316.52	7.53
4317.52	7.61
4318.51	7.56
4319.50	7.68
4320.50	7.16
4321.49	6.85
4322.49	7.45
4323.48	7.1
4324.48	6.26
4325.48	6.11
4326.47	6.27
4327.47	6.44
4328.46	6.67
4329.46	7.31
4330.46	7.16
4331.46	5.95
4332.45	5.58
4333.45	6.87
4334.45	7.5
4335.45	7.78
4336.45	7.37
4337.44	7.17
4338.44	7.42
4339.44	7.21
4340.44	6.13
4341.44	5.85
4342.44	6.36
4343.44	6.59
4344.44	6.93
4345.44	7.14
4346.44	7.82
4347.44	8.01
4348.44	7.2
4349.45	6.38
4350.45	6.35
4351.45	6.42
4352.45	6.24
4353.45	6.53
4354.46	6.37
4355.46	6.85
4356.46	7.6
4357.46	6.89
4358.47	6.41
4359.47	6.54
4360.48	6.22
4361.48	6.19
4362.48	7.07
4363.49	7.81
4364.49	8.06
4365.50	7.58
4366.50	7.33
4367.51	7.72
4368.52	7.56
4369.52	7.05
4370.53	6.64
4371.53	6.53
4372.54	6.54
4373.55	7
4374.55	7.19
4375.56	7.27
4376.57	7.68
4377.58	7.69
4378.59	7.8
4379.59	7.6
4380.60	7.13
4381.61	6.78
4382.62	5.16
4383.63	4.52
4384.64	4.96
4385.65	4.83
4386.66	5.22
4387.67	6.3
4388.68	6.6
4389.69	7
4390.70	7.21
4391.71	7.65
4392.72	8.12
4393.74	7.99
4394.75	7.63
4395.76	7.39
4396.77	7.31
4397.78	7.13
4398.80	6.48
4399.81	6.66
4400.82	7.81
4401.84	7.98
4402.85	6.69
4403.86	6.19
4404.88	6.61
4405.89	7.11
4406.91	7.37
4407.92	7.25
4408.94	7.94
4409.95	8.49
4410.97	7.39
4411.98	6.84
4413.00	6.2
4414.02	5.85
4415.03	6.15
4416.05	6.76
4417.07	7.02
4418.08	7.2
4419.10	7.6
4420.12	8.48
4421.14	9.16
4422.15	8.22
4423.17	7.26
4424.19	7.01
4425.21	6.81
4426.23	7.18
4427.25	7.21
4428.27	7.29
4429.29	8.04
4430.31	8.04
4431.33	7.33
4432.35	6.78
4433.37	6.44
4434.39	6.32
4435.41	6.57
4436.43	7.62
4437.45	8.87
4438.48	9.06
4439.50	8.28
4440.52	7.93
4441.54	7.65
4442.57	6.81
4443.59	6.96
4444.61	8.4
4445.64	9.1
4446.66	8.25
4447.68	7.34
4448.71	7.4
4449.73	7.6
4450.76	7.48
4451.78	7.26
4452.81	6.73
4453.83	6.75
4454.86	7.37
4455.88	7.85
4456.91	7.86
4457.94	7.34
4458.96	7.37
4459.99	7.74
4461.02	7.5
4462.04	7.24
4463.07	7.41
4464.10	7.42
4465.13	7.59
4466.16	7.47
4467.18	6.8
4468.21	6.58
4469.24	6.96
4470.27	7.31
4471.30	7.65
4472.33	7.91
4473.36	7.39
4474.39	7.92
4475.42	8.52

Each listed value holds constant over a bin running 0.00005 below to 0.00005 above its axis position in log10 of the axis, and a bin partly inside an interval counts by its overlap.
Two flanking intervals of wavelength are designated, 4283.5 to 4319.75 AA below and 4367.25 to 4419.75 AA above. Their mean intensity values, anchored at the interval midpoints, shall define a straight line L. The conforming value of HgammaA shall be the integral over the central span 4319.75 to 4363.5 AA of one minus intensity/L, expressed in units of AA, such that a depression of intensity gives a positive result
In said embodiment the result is -1.9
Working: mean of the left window 6.2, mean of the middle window 6.8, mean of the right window 6.94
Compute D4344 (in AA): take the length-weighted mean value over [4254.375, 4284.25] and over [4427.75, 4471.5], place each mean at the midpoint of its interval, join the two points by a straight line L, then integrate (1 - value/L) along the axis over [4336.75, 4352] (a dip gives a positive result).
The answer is 0.7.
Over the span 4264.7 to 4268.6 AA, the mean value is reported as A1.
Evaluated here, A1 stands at 7.51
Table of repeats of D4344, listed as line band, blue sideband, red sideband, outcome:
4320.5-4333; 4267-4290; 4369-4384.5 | 0.5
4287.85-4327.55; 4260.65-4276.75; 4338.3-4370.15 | 3.8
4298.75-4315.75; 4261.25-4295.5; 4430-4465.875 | 3.7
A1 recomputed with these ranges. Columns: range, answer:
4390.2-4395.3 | 7.71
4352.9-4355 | 6.45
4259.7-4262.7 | 6.21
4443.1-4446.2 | 8.16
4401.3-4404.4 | 6.95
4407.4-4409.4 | 7.58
